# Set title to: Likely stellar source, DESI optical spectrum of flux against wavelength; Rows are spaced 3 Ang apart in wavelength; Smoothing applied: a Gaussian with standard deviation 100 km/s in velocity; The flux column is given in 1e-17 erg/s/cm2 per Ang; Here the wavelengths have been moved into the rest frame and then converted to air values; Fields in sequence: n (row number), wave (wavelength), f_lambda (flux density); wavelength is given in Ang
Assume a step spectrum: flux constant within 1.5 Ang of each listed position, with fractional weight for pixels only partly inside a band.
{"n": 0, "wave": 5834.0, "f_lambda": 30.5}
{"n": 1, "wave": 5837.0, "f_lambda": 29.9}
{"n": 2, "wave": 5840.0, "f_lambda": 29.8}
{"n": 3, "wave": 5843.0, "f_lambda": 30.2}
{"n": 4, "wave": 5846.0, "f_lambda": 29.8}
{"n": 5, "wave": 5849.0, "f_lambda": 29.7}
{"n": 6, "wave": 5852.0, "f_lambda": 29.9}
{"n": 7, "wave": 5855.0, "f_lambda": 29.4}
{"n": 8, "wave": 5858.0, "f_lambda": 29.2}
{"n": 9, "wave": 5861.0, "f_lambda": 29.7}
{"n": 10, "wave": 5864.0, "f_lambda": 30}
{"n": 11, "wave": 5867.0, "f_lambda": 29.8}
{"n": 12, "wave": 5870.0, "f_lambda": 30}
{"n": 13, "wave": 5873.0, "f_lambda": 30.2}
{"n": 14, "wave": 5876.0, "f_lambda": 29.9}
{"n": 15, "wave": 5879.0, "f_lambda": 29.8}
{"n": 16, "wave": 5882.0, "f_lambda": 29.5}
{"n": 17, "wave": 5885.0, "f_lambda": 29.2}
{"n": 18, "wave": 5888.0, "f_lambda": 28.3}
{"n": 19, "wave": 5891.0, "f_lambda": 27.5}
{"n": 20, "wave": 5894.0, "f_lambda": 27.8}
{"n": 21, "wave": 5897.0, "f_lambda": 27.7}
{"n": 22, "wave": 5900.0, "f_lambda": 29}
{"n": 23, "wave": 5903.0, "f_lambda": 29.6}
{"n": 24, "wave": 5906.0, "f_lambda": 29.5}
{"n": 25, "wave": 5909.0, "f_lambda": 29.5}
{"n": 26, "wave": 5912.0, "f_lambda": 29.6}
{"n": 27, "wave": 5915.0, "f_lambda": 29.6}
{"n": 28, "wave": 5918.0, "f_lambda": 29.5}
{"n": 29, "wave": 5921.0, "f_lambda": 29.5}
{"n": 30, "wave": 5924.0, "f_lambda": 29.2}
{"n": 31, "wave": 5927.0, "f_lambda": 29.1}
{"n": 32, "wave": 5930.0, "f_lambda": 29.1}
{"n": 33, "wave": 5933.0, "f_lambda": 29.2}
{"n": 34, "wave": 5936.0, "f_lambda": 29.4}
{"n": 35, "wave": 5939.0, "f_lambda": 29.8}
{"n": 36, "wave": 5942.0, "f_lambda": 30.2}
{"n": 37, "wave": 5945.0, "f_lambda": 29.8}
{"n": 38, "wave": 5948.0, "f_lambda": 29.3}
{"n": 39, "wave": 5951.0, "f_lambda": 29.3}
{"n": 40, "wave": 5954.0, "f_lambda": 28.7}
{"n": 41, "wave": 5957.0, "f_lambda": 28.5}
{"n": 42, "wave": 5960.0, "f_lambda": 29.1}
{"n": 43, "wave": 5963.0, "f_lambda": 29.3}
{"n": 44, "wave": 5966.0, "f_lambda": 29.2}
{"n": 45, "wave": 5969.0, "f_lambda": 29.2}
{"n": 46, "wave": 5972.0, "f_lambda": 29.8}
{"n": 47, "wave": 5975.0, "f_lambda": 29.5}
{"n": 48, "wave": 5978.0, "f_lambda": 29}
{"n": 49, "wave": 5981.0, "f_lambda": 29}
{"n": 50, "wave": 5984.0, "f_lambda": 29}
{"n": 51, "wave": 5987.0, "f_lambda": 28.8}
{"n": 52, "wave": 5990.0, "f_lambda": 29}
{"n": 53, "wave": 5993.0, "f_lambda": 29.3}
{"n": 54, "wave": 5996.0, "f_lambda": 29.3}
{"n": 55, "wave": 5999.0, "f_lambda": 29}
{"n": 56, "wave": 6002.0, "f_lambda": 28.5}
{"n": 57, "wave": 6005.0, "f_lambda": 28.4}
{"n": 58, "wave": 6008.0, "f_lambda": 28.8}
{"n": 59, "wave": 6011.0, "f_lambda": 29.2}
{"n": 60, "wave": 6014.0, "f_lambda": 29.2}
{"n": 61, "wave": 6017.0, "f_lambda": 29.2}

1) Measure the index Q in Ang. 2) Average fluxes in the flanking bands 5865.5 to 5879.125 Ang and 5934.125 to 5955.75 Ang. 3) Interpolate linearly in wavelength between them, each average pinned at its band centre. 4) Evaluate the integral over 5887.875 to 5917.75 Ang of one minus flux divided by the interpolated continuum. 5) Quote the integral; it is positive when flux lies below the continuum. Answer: 0.9 Ang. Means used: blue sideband 30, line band 28.9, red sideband 29.5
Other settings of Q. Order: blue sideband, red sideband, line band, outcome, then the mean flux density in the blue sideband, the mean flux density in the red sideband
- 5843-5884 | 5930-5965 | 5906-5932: 0.07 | 29.8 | 29.3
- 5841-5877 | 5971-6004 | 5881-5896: 0.63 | 29.8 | 29.1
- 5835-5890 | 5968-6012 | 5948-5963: 0.12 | 29.7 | 29.1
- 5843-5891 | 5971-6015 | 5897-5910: 0.10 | 29.6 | 29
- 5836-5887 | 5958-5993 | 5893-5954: 0.31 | 29.7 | 29.2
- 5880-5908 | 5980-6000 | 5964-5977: -0.19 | 28.7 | 29.1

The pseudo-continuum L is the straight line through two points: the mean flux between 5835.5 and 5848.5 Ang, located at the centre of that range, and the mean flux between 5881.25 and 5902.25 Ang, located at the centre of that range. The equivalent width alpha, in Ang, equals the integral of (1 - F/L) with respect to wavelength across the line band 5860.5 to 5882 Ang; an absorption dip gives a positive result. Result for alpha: -0.6 Ang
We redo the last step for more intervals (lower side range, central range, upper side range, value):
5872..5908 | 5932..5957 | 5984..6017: -0.4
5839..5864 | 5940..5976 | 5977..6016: -0.2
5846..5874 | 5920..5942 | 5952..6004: 0.0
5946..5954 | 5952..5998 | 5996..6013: -0.1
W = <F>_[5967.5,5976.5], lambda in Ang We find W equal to 29.5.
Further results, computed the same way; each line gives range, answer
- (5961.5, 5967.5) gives 29.2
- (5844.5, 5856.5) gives 29.7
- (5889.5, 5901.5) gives 28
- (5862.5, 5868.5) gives 29.9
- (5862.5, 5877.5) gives 30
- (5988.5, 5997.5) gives 29.2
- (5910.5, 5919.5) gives 29.6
